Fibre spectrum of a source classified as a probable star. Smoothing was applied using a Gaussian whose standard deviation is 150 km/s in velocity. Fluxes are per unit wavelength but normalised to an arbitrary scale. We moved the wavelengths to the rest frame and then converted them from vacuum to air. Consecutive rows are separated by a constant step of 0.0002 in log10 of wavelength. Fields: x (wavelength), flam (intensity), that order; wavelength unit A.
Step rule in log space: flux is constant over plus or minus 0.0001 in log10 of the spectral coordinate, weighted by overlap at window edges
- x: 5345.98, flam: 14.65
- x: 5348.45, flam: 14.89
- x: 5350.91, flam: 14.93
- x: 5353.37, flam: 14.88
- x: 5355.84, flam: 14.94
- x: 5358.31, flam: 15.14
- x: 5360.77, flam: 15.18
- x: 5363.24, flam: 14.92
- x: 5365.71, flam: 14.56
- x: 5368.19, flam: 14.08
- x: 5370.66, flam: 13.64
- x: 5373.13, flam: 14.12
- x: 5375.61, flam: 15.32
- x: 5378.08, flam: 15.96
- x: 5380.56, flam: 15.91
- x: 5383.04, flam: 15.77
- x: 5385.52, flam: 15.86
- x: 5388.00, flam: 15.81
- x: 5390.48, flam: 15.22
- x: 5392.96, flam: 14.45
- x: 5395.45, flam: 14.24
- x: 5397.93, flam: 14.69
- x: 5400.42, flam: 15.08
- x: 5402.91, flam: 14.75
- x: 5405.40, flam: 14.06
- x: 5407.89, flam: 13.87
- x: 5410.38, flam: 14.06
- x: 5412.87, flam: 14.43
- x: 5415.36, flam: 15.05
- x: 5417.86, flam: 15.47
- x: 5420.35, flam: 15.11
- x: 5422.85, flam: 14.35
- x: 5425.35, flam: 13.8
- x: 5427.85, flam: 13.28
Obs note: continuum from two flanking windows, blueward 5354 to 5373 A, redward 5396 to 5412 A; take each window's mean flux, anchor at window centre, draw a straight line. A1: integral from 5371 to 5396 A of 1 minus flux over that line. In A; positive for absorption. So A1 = -1.2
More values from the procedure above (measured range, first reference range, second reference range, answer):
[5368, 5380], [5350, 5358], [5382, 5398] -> 0.3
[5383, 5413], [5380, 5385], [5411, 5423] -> 1.3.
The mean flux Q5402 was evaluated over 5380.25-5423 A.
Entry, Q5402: 14.9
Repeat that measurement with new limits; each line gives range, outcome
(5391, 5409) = 14.5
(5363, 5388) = 15.1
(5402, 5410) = 14.2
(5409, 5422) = 14.8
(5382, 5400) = 15.1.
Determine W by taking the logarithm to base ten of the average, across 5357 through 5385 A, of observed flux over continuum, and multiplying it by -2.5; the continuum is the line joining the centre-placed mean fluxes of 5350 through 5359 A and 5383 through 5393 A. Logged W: 0.018 mag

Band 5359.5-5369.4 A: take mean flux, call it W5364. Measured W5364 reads 14.7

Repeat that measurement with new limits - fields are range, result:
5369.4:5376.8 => 14.4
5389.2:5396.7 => 14.7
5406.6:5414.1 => 14.1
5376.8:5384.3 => 15.9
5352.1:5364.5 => 15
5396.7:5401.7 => 14.9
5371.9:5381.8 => 15.3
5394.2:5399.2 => 14.5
